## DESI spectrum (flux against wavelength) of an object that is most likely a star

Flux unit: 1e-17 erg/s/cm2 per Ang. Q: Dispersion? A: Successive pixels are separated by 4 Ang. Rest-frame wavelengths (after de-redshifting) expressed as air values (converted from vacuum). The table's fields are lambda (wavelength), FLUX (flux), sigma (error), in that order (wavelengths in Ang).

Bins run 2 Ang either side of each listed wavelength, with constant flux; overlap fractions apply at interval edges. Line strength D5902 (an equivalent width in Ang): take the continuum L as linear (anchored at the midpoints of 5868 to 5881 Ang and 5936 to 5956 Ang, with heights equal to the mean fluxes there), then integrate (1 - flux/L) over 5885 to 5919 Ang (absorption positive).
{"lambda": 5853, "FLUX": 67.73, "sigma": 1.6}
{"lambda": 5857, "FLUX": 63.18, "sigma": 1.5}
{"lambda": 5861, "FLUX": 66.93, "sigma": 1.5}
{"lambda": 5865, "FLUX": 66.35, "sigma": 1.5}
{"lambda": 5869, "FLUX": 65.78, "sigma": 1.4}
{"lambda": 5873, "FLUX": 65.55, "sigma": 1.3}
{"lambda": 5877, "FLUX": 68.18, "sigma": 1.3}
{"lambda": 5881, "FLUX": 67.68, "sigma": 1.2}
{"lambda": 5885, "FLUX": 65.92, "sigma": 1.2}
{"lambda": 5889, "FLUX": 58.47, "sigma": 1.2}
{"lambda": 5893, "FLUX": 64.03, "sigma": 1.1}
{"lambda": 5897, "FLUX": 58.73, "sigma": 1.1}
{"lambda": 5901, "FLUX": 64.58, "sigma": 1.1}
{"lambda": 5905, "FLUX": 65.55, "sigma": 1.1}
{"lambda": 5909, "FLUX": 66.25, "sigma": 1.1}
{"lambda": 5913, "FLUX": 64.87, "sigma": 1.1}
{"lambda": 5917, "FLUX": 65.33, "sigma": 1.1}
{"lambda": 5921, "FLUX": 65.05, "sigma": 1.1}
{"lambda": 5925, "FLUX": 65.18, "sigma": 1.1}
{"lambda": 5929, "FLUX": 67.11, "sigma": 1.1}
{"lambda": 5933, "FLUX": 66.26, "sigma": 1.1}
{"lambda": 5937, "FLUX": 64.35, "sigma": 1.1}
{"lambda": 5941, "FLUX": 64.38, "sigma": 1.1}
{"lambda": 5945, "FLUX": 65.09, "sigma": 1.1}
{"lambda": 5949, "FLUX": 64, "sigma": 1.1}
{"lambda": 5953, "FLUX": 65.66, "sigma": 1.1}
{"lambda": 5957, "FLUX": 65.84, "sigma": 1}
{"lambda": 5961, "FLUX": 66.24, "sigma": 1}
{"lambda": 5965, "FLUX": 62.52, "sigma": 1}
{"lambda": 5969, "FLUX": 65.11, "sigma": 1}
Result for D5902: 1.2 Ang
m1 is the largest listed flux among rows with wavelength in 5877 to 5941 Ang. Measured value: 68.18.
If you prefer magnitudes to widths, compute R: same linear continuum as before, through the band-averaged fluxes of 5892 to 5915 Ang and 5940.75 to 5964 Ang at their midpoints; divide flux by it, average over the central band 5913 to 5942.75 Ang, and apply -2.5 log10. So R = -0.01 mag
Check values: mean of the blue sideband 64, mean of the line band 65.4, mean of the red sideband 65.1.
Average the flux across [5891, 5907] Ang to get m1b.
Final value 63.2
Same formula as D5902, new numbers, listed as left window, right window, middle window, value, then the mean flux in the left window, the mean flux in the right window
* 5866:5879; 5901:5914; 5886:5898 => 0.9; 66.5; 65.5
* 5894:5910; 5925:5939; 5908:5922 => -0.2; 63.6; 65.8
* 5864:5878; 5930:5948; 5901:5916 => 0.1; 66.4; 65.1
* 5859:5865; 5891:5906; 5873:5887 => -0.4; 66.7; 63.1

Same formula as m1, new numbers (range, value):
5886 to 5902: 64.58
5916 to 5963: 67.11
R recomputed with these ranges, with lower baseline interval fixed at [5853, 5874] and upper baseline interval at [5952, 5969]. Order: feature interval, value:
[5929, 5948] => 0.00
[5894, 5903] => 0.06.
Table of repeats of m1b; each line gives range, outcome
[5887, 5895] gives 61.2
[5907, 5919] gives 65.5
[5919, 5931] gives 65.8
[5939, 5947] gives 64.7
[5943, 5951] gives 64.5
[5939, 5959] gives 65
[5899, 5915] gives 65.3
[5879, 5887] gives 66.8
